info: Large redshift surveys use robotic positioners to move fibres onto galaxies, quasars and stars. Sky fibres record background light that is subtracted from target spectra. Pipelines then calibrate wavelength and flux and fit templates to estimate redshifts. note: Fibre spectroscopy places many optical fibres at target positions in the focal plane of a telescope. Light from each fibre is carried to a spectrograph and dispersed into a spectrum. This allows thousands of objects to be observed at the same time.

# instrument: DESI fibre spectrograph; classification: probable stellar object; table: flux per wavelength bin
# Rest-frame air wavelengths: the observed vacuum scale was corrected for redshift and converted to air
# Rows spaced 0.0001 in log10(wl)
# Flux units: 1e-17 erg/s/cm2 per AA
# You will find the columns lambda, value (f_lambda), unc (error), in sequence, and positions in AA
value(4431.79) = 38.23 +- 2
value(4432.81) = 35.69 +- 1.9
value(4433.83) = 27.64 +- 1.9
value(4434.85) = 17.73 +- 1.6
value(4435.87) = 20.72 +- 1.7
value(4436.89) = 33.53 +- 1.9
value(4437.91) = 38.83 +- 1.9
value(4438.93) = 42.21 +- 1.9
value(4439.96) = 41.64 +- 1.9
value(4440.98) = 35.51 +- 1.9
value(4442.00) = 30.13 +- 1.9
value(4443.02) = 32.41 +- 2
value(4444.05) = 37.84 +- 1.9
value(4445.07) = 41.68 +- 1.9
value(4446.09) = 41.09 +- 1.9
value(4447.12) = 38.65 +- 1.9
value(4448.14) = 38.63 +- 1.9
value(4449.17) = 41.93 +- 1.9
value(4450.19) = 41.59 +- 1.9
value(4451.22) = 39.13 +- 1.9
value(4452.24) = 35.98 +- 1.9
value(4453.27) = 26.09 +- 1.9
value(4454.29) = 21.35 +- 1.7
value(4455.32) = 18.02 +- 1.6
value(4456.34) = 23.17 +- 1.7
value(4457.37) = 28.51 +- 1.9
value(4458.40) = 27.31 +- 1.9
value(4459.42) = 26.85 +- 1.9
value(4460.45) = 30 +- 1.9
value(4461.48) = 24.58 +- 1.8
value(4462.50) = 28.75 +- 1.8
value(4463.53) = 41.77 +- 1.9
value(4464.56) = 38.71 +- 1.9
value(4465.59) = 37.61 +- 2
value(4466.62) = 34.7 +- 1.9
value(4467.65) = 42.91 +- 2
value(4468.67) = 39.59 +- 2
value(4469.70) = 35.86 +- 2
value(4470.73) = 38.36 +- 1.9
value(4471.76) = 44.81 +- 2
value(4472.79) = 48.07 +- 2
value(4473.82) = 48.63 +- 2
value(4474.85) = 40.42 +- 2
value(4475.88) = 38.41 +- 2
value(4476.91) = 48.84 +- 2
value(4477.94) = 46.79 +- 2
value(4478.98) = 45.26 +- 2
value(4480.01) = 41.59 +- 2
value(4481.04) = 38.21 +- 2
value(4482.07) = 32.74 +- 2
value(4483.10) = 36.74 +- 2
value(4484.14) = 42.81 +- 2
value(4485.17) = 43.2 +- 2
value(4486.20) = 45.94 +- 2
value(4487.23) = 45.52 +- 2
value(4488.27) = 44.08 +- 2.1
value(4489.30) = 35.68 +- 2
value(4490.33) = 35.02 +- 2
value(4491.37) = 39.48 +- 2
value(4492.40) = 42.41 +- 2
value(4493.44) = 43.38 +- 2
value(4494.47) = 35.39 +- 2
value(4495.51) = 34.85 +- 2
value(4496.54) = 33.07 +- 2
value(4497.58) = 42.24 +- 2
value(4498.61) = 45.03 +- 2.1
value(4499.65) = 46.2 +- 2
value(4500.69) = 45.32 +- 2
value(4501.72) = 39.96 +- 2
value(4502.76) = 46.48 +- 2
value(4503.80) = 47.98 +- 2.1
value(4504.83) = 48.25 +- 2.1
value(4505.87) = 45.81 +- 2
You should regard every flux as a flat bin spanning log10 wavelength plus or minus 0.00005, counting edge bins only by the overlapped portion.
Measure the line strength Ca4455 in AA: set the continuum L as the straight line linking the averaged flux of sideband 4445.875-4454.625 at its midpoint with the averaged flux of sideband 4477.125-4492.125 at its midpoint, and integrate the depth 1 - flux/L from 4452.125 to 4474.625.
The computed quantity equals 2.6 AA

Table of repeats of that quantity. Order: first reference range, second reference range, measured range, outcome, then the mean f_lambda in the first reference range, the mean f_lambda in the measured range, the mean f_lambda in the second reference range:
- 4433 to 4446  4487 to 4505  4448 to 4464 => 2.34 AA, 33.7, 30.6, 41.5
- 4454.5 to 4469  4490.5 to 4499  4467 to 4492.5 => -4.38 AA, 31.3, 41.6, 39.2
